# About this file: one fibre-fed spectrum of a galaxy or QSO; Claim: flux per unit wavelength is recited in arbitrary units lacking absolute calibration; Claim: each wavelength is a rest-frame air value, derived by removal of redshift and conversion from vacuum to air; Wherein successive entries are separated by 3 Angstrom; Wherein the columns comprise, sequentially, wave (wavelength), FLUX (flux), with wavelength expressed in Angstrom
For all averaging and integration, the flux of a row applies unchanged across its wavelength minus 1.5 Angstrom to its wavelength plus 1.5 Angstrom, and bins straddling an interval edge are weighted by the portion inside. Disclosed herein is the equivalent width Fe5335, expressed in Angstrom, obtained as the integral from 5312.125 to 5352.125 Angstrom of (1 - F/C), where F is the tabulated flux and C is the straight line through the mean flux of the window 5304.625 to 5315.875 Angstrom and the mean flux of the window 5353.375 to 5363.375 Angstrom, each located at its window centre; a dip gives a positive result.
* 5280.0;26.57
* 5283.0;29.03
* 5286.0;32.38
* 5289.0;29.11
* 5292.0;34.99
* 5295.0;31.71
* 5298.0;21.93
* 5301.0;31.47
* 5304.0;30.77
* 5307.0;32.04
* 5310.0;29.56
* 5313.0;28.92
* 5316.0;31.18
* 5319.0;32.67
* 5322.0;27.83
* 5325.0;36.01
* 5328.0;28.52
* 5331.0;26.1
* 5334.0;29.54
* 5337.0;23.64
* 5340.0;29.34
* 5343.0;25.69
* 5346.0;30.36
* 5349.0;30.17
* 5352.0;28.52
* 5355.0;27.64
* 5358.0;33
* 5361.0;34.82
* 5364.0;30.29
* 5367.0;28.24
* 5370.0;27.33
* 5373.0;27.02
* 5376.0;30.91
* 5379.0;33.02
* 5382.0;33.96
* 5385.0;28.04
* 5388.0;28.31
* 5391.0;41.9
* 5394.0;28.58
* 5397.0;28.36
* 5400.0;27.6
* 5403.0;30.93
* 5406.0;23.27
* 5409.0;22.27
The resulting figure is 2.2 Angstrom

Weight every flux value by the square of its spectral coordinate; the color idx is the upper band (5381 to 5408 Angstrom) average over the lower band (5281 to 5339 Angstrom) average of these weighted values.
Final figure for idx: 1.03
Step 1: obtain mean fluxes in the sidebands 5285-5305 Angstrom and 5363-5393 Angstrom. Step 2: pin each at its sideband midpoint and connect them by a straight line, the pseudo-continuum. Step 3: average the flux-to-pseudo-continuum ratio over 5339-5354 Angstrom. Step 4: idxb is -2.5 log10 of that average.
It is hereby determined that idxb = 0.07 mag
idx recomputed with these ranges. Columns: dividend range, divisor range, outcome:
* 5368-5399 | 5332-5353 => 1.11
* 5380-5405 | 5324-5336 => 1.07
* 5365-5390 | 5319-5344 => 1.06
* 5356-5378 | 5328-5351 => 1.09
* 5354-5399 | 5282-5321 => 1.04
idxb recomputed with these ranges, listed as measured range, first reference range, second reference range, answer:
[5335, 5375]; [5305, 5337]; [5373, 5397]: 0.067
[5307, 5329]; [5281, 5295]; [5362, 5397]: 0.008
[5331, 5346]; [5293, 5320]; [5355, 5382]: 0.115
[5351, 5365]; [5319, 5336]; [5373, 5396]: -0.007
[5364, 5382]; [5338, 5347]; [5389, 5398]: 0.044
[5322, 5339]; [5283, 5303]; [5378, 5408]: 0.055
